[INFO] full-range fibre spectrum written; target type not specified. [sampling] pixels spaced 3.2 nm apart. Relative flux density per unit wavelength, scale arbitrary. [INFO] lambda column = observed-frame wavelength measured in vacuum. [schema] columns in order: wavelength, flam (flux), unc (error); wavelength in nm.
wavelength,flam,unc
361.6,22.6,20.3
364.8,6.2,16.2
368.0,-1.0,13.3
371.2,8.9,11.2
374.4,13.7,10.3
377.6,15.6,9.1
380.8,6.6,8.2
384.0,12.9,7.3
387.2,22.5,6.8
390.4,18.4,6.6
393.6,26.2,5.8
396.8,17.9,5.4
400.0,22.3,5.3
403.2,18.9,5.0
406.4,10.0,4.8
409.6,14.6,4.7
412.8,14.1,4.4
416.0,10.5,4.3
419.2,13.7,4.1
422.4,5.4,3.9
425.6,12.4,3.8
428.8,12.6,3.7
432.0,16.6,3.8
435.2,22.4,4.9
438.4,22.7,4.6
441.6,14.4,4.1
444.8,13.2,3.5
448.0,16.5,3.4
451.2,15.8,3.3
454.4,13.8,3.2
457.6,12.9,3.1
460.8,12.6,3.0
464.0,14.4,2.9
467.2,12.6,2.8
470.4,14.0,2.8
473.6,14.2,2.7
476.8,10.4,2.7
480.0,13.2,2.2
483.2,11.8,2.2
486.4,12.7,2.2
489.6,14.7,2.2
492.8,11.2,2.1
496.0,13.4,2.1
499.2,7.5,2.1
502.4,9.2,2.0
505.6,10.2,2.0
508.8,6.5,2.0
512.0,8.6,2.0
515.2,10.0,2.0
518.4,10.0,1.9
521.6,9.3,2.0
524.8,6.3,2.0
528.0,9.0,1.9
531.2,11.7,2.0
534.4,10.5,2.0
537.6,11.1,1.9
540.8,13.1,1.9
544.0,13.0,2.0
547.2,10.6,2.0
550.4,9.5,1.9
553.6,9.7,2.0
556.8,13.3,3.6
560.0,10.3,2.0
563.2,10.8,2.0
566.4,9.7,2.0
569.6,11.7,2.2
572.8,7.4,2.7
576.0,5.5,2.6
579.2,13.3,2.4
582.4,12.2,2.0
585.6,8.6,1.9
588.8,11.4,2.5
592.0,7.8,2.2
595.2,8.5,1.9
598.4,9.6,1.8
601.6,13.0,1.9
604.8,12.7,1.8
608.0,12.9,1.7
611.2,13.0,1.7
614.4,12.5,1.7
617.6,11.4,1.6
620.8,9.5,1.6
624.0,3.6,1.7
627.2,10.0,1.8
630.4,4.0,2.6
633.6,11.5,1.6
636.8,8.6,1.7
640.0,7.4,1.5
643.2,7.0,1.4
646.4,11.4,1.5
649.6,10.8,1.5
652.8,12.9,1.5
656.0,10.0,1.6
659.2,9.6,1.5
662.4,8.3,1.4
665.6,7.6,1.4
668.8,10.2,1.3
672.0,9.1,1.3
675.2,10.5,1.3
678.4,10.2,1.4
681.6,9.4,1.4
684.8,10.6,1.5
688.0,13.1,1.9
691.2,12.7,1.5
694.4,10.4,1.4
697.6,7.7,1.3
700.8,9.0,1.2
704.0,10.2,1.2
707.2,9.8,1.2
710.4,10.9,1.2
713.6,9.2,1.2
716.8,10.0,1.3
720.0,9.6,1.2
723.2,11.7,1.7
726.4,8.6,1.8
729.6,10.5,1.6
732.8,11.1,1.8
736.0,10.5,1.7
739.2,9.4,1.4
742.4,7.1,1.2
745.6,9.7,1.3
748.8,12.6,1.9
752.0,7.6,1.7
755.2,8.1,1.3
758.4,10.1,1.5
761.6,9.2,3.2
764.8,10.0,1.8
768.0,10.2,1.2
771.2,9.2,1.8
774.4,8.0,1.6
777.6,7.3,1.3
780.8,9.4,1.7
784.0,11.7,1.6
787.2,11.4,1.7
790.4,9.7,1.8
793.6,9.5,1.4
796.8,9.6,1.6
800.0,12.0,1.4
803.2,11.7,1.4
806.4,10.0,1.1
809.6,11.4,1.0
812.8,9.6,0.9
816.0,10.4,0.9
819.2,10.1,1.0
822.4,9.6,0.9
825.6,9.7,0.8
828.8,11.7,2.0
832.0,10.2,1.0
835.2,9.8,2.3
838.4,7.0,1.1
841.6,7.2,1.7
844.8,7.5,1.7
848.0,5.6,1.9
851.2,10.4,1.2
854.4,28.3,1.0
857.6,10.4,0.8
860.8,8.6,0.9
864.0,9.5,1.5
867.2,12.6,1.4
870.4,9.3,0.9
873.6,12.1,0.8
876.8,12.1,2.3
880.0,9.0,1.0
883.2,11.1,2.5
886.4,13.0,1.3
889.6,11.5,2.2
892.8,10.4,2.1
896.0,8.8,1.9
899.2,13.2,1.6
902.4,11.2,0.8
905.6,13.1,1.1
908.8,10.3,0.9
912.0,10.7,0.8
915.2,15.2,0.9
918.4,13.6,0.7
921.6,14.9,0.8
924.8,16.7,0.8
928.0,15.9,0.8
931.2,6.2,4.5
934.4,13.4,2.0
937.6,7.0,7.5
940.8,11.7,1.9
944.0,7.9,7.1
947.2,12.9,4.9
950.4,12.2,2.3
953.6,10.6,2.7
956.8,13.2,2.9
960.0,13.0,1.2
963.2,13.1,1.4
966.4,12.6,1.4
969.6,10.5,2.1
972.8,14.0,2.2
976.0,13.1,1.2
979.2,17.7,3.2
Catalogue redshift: 1.29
